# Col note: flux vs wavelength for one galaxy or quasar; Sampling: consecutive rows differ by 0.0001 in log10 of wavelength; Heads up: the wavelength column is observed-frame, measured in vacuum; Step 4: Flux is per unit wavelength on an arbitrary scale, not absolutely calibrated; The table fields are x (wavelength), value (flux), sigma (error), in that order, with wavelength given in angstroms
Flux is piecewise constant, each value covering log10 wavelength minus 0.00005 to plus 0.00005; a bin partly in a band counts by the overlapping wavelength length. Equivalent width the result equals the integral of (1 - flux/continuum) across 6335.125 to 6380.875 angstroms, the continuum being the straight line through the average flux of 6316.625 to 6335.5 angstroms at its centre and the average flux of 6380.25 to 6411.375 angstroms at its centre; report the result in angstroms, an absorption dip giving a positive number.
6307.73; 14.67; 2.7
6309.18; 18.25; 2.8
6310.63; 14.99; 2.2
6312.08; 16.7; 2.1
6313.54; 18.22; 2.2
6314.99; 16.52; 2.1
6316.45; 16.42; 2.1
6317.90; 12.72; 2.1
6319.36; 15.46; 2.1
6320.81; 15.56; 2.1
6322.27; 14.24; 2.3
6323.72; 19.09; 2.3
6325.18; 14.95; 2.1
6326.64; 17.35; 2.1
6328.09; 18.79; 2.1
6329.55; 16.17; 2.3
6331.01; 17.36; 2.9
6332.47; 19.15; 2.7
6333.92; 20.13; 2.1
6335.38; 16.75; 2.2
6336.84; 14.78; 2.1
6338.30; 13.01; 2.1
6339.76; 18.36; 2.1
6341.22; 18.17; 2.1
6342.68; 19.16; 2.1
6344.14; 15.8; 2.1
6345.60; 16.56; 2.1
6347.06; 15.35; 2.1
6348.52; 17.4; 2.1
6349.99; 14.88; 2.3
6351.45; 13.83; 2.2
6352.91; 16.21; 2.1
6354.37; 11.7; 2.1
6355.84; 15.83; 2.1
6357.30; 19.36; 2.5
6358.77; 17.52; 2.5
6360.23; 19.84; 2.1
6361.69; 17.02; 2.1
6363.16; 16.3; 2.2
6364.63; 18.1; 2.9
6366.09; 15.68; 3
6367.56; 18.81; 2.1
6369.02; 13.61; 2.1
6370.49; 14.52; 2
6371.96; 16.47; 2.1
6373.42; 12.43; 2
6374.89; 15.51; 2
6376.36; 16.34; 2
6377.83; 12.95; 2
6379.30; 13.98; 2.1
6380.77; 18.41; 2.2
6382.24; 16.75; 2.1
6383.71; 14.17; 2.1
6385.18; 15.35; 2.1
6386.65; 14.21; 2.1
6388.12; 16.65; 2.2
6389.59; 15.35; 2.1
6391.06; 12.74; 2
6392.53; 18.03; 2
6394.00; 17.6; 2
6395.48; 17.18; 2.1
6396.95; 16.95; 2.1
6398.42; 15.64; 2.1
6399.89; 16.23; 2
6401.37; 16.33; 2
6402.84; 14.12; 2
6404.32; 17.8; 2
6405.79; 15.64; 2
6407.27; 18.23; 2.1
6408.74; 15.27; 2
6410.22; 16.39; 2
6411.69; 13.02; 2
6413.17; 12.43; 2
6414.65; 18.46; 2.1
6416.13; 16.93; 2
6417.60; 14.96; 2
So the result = 1.12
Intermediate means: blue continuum 16.7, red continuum 16.1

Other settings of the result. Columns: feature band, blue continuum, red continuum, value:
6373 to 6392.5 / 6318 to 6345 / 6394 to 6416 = 1.4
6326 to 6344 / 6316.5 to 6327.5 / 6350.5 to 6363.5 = -1.6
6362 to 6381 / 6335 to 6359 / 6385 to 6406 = 0.6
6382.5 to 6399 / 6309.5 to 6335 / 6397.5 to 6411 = 0.4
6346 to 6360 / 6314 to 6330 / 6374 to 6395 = -0.1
